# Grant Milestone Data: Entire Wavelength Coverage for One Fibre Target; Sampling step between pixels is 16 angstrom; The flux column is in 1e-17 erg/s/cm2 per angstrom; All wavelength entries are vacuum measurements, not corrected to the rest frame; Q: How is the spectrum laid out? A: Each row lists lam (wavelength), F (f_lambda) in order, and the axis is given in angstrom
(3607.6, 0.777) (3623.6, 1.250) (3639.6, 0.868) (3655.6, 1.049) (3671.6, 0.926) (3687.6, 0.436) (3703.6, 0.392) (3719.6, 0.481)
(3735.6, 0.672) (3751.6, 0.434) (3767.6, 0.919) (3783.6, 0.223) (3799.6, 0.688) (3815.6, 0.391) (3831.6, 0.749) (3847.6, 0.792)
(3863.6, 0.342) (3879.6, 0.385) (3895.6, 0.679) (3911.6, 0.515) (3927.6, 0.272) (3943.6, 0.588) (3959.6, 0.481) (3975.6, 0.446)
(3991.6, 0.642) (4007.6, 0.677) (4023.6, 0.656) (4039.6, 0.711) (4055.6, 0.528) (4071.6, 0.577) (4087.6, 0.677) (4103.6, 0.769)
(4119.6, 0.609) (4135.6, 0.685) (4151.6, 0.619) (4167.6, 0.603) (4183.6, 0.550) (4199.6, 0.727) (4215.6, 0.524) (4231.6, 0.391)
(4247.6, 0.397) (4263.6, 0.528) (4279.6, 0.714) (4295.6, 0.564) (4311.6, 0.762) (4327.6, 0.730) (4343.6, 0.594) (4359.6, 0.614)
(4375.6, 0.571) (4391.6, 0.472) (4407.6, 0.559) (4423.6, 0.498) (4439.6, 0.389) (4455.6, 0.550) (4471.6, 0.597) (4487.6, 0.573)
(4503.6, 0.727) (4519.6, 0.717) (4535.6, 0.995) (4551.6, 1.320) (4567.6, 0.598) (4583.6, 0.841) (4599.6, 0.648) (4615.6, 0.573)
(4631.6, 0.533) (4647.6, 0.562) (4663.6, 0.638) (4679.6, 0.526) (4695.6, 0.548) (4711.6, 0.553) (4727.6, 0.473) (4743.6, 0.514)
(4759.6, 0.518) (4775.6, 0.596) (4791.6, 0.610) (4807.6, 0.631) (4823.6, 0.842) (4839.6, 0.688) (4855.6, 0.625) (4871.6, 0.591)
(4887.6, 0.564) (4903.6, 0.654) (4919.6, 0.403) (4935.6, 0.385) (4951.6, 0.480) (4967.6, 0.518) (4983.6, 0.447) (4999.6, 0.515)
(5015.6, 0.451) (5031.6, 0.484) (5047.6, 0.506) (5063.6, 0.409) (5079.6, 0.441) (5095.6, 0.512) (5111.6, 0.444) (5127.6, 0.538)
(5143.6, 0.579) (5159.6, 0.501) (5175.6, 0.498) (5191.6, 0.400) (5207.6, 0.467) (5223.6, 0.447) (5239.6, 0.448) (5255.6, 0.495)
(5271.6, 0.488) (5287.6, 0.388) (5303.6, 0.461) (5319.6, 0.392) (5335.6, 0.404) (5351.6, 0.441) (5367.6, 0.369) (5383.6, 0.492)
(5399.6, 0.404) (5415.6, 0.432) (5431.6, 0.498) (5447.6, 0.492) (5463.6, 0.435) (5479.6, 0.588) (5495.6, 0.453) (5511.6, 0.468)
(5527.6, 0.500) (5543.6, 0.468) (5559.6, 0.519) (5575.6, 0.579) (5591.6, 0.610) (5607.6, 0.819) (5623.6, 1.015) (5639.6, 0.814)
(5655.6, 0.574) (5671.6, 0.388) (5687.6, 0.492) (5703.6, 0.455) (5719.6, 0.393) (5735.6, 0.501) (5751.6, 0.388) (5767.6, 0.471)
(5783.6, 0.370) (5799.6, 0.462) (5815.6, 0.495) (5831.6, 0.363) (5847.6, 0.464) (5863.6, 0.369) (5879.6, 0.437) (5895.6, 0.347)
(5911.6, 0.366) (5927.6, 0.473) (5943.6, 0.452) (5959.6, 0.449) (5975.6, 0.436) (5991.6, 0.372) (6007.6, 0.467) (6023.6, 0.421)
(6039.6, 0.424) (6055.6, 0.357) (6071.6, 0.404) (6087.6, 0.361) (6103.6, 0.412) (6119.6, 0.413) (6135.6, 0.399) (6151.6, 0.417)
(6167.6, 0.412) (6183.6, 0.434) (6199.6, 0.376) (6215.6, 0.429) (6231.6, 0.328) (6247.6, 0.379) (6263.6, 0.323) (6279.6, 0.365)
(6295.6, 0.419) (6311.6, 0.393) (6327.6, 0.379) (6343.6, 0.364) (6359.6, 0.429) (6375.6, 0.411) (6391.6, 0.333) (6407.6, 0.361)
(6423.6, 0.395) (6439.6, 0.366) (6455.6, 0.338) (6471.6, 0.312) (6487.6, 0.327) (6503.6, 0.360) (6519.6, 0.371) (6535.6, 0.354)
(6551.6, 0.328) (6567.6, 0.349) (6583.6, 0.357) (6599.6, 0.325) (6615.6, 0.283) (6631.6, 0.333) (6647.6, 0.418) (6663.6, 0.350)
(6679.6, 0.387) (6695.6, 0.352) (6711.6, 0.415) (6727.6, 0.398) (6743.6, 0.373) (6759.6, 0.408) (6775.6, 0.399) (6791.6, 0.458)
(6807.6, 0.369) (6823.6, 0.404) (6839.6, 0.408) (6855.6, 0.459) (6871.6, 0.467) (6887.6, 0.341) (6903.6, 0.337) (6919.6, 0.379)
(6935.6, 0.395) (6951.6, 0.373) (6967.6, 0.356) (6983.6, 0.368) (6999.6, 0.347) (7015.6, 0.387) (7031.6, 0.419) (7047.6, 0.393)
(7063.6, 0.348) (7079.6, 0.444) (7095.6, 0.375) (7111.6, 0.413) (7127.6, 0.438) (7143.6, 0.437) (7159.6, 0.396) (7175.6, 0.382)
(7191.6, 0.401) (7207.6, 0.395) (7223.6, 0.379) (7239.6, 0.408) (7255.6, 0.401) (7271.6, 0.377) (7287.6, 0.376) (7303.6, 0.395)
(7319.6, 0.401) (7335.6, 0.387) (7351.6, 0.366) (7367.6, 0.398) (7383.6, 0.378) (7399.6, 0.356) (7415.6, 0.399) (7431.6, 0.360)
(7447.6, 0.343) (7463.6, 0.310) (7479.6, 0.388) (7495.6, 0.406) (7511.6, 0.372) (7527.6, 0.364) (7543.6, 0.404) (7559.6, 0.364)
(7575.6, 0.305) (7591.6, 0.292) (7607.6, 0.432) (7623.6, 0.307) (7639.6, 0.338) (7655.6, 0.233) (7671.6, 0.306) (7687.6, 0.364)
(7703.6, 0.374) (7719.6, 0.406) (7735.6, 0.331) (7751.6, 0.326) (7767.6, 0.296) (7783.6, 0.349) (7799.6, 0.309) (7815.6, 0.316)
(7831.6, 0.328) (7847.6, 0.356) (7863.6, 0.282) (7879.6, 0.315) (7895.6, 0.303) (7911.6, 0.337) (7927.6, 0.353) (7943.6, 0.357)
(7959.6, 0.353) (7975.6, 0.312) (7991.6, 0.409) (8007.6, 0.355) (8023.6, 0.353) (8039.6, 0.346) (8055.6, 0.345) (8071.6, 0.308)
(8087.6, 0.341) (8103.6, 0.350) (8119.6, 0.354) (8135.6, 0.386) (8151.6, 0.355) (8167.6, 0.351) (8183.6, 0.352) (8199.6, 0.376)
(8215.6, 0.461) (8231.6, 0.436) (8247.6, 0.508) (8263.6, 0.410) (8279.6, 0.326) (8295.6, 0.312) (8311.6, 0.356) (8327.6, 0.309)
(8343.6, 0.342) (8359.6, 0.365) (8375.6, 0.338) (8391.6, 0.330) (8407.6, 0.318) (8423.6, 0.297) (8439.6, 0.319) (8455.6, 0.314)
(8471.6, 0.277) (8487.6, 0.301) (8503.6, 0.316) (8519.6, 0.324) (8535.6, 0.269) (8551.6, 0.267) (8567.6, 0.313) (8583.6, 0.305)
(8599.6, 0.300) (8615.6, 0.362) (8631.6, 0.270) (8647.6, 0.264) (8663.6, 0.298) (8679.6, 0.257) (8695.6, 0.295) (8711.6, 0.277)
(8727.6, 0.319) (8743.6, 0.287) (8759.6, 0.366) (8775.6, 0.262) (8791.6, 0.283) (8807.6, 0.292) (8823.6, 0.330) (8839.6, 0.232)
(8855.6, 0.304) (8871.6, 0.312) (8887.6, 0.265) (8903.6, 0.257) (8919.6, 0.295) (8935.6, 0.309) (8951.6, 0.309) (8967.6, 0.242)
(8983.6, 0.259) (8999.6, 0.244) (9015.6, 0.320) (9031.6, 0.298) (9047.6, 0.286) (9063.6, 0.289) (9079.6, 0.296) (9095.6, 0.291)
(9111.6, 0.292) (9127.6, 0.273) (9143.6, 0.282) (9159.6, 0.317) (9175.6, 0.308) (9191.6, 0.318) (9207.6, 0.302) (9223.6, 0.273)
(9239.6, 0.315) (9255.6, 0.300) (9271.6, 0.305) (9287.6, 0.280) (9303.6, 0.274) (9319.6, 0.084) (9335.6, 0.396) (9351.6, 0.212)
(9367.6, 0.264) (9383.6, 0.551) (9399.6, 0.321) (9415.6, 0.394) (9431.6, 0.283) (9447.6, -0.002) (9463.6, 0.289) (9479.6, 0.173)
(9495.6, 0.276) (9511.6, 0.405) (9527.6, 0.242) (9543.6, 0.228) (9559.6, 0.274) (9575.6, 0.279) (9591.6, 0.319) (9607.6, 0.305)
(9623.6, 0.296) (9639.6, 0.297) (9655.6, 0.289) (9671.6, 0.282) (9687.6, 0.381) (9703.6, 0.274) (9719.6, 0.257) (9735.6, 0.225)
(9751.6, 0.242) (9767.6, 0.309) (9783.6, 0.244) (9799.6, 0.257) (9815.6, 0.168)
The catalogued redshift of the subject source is 1.942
